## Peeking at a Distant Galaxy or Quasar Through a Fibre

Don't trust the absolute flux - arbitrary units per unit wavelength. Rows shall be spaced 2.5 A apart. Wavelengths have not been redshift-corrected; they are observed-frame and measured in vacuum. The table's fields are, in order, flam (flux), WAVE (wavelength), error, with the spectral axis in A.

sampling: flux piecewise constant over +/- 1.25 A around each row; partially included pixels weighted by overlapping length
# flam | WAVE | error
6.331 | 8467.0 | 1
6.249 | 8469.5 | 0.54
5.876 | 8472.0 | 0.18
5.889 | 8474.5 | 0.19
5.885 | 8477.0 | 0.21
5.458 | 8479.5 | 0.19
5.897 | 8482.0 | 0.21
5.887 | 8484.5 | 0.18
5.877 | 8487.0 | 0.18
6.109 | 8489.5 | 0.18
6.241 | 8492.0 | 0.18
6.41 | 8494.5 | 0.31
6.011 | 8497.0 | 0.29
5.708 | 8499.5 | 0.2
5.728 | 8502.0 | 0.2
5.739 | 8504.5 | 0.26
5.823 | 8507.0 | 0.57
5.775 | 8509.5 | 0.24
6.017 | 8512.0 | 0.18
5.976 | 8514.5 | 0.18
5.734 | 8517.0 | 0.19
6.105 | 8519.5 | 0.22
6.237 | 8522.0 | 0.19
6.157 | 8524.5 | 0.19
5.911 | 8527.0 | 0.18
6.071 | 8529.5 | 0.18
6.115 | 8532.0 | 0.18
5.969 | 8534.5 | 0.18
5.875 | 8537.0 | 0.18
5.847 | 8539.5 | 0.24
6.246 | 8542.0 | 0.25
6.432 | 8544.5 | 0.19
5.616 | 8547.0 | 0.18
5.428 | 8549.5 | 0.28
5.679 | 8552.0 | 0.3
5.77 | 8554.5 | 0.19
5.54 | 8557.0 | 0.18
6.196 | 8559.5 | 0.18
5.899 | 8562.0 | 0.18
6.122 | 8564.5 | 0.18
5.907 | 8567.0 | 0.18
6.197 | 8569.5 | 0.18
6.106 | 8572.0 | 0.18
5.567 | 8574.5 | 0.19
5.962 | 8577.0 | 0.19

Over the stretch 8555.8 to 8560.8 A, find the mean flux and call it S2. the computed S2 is 5.87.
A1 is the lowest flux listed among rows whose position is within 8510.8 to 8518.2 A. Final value 5.734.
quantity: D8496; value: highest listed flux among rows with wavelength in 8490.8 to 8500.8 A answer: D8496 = 6.41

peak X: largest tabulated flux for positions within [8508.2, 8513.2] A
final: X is 6.017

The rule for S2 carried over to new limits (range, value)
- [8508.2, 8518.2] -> 5.88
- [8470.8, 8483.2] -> 5.8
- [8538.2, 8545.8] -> 6.17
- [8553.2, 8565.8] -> 5.9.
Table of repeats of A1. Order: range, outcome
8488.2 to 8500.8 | 5.708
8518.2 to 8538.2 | 5.875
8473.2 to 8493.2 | 5.458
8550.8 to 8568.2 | 5.54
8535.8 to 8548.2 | 5.616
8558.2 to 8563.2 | 5.899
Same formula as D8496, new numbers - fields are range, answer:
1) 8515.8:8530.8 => 6.237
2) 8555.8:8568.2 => 6.196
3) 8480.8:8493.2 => 6.241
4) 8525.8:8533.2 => 6.115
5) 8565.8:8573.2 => 6.197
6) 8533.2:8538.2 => 5.969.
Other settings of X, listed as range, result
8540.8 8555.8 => 6.432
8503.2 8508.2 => 5.823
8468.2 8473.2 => 6.249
